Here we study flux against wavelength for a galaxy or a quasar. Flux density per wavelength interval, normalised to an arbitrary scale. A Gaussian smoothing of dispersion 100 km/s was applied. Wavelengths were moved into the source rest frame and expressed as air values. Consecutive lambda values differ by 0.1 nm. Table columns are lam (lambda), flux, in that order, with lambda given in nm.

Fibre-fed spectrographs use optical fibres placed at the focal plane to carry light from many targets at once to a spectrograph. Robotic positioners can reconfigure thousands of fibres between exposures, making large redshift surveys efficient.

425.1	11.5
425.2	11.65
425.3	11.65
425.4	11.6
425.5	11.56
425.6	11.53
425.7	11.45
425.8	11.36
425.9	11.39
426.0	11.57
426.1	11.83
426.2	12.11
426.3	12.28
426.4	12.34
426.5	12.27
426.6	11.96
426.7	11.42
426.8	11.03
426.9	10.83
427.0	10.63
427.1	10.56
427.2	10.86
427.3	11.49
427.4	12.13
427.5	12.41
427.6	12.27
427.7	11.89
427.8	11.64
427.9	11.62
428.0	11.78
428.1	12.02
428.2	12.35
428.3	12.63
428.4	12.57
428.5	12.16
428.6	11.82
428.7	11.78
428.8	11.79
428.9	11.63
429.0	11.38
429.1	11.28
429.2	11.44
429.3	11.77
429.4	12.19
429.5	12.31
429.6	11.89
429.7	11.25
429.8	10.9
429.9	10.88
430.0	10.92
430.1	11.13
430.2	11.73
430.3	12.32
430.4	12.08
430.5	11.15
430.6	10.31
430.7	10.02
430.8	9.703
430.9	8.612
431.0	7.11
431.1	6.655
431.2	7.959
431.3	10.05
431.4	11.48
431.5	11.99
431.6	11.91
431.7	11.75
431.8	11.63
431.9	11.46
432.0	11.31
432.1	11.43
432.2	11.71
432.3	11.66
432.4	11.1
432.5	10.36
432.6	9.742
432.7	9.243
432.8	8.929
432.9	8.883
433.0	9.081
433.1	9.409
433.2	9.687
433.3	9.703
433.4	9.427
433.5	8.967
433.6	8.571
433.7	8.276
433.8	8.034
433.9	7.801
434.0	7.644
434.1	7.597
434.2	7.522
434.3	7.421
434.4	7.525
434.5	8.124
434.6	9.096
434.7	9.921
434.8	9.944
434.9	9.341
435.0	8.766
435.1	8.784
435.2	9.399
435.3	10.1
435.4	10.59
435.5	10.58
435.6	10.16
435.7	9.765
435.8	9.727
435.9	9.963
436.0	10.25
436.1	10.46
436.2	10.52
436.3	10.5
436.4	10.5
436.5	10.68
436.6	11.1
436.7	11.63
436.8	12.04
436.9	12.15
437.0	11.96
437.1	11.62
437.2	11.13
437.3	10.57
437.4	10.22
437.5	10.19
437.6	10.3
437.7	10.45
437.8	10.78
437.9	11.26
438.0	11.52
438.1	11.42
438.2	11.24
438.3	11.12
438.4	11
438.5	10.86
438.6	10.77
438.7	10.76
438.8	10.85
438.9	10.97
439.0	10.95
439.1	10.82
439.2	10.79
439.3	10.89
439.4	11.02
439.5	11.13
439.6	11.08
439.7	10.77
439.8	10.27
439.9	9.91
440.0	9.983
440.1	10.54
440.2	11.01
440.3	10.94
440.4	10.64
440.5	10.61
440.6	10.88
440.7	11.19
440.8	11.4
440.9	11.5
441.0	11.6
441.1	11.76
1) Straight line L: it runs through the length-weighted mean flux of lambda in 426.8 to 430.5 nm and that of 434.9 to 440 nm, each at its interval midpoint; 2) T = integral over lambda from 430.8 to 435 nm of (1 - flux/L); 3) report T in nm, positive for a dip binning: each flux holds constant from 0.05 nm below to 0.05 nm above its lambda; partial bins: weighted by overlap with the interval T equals 0.65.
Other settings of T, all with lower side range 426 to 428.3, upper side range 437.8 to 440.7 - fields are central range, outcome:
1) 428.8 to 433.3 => 0.31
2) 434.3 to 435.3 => 0.20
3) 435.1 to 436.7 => 0.12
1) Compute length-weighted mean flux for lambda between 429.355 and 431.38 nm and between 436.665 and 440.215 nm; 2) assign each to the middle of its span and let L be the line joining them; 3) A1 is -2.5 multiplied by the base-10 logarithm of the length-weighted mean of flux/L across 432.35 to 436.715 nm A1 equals 0.14 mag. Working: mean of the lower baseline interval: 10.5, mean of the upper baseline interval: 10.9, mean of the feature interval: 9.41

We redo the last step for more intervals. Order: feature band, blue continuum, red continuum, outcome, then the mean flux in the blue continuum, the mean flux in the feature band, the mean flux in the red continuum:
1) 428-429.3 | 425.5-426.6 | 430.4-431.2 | -0.15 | 11.8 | 11.9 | 9.2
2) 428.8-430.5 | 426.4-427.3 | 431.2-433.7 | -0.08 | 11.3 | 11.6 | 10.3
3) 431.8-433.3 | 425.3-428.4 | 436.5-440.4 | 0.10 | 11.7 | 10.3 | 10.9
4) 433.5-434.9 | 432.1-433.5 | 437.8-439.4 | 0.22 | 9.94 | 8.33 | 11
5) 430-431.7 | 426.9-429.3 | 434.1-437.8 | 0.08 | 11.7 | 10.3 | 10.1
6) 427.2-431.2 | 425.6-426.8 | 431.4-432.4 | 0.04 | 11.8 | 11.3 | 11.6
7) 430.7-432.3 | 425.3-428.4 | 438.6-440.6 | 0.10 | 11.7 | 10.3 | 10.7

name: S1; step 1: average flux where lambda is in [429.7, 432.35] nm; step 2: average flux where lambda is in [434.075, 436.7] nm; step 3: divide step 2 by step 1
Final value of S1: 0.90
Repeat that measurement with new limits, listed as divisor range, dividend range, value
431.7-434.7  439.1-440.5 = 1.14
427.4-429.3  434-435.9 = 0.76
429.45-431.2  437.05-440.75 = 1.04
